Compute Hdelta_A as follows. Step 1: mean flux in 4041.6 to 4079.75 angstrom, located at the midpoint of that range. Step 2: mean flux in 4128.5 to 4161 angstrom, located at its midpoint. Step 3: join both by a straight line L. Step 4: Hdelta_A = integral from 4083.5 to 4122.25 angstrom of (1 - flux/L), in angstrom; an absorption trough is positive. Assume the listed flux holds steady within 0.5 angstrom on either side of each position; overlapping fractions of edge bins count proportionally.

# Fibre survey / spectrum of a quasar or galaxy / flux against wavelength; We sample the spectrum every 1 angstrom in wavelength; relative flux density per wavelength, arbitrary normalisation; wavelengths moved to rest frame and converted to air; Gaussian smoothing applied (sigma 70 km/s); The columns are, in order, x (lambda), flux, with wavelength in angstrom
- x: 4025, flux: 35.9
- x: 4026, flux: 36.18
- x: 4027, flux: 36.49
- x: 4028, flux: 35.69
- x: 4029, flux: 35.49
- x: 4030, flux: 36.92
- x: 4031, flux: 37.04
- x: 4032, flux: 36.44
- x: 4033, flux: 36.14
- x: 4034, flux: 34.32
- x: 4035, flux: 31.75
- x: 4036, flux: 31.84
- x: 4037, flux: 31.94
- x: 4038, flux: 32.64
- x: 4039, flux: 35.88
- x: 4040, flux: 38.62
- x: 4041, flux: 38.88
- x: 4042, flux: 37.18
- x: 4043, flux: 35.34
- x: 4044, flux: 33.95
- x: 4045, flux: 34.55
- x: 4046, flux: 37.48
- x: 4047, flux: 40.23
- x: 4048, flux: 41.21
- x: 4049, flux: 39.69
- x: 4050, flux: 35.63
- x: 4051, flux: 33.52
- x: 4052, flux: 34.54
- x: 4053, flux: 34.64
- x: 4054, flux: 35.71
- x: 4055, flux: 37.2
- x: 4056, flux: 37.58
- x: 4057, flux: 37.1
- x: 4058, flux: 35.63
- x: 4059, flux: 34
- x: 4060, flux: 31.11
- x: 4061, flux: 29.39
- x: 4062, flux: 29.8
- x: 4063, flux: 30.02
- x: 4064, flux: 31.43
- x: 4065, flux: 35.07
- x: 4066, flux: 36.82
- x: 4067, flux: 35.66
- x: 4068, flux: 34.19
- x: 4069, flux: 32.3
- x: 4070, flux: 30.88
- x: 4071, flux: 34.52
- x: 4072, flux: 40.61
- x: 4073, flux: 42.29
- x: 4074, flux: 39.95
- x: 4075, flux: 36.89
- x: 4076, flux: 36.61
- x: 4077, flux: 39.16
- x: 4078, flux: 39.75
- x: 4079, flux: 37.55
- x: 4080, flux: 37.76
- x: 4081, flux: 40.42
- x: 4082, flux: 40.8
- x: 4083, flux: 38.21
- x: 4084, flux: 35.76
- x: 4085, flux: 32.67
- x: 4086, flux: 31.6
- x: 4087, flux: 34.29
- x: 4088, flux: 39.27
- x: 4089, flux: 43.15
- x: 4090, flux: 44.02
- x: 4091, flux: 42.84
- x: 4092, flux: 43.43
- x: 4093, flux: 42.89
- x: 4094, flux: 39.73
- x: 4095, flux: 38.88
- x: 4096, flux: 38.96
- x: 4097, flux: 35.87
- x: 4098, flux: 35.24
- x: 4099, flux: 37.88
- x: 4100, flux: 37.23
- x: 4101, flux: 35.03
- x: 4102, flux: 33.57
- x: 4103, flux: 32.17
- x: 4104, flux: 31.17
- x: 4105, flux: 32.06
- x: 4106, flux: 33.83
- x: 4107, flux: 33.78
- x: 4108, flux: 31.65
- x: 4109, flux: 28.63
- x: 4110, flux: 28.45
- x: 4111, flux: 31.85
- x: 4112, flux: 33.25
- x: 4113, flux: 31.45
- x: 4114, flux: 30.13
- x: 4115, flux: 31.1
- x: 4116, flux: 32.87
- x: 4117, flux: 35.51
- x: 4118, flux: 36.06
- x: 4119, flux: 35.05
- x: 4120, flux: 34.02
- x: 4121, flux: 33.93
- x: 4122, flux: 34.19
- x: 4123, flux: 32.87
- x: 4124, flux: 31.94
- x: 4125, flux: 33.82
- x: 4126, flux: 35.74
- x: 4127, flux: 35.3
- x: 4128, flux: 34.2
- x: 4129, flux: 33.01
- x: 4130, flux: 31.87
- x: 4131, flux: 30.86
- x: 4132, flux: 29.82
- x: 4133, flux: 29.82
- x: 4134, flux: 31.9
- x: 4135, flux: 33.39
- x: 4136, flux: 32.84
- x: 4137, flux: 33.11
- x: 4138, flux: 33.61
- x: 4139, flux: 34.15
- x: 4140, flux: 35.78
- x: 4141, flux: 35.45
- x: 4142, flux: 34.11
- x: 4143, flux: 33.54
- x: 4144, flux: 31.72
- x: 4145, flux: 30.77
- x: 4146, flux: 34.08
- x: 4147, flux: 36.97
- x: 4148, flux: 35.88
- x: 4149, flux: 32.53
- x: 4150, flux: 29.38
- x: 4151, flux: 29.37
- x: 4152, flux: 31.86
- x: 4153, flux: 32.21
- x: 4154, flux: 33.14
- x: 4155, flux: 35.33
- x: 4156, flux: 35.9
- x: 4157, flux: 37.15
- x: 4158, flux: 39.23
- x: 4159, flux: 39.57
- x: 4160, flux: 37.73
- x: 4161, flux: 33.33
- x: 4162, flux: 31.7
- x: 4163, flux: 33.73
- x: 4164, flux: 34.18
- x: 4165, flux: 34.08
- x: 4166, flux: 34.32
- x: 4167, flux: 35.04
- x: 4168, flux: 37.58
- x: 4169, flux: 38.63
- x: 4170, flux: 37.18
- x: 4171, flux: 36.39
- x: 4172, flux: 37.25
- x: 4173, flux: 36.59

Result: -0.6 angstrom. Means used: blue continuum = 35.8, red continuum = 33.6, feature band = 35.2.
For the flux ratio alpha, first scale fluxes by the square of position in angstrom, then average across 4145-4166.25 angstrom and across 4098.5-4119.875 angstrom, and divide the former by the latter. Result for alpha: 1.06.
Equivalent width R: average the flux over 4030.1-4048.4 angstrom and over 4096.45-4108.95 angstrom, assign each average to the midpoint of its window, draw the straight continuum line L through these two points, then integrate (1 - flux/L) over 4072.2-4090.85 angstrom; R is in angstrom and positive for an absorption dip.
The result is -2.1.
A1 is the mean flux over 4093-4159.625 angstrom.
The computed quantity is 33.8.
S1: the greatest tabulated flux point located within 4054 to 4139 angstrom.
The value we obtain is 44.02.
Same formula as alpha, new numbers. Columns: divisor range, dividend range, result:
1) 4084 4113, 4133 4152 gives 0.95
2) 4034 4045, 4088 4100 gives 1.18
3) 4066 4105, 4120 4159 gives 0.92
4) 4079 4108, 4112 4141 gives 0.91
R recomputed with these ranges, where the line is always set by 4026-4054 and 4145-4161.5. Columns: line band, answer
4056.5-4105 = -1.55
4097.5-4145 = 2.36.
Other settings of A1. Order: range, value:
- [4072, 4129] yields 35.9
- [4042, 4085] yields 36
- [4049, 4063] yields 34.3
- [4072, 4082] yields 39.1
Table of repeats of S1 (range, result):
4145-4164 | 39.57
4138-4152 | 36.97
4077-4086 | 40.8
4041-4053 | 41.21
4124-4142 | 35.78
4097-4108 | 37.88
